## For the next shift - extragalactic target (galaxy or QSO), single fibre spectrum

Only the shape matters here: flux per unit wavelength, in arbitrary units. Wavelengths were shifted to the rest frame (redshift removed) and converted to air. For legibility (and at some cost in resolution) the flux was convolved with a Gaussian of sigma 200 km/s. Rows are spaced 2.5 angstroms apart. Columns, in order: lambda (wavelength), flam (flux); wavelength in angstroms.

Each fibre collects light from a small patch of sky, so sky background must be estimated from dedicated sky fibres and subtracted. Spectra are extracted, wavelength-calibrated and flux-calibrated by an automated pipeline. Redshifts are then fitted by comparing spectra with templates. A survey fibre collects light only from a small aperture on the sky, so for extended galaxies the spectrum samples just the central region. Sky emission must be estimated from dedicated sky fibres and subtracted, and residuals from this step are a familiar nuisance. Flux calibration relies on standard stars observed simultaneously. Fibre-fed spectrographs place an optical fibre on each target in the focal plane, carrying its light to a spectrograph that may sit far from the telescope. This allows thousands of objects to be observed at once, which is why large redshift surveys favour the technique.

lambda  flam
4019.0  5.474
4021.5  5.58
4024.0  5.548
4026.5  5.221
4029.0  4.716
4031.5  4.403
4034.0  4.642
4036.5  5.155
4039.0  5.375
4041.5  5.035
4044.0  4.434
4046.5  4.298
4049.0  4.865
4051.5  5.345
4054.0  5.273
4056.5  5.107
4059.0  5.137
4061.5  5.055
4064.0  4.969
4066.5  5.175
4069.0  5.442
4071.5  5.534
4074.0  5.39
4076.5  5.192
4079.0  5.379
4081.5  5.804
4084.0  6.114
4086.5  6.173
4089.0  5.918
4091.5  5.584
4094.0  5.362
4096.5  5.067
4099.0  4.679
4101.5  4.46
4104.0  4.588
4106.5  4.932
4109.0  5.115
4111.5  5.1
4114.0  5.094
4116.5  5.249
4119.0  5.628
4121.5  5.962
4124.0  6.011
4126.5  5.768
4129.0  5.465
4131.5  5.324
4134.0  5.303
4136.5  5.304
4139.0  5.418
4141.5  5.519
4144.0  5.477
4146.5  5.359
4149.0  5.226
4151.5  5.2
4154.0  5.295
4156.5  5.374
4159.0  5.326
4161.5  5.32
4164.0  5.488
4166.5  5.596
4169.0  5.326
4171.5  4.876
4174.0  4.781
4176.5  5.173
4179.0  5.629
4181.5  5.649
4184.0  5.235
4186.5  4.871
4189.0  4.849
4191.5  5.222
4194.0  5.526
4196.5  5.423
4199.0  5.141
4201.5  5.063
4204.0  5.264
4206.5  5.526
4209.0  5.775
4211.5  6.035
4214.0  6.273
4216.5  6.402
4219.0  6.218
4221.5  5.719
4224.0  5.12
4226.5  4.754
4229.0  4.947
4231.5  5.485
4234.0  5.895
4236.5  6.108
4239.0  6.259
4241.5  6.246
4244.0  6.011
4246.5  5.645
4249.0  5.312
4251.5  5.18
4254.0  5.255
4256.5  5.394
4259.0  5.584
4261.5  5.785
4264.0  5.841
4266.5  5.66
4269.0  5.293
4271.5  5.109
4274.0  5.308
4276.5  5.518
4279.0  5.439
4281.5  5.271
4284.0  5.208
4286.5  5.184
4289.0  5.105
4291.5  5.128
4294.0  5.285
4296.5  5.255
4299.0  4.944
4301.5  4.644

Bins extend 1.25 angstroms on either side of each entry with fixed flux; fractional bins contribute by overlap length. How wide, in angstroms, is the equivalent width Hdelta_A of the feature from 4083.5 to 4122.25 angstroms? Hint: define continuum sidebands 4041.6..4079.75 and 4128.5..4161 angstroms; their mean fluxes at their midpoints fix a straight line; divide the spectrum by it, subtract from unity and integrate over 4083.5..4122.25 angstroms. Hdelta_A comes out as -0.49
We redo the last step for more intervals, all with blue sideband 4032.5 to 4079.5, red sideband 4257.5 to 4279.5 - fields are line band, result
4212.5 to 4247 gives -2.3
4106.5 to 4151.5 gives -1.5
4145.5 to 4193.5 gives 0.5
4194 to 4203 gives 0.2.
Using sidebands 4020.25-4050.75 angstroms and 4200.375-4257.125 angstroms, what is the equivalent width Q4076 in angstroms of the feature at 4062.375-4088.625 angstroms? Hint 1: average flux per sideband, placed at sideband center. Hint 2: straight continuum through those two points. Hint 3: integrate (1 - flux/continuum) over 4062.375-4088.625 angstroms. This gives -2.2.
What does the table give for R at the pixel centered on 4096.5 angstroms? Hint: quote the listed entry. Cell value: 5.067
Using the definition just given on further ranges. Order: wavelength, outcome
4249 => 5.312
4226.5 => 4.754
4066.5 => 5.175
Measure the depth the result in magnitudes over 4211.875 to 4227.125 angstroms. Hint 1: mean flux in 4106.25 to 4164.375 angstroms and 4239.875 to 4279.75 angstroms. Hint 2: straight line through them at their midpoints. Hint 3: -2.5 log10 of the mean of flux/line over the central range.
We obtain -0.06 mag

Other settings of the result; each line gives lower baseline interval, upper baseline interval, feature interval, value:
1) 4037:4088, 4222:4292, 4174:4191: 0.04 mag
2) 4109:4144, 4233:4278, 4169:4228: 0.03 mag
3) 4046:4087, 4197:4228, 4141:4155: 0.03 mag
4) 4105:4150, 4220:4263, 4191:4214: 0.00 mag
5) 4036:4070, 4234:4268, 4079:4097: -0.11 mag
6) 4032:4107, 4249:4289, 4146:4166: -0.01 mag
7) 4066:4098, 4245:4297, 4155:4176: 0.04 mag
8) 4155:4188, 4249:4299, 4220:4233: 0.02 mag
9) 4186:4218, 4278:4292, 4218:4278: -0.04 mag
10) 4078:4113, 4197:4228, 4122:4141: -0.03 mag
